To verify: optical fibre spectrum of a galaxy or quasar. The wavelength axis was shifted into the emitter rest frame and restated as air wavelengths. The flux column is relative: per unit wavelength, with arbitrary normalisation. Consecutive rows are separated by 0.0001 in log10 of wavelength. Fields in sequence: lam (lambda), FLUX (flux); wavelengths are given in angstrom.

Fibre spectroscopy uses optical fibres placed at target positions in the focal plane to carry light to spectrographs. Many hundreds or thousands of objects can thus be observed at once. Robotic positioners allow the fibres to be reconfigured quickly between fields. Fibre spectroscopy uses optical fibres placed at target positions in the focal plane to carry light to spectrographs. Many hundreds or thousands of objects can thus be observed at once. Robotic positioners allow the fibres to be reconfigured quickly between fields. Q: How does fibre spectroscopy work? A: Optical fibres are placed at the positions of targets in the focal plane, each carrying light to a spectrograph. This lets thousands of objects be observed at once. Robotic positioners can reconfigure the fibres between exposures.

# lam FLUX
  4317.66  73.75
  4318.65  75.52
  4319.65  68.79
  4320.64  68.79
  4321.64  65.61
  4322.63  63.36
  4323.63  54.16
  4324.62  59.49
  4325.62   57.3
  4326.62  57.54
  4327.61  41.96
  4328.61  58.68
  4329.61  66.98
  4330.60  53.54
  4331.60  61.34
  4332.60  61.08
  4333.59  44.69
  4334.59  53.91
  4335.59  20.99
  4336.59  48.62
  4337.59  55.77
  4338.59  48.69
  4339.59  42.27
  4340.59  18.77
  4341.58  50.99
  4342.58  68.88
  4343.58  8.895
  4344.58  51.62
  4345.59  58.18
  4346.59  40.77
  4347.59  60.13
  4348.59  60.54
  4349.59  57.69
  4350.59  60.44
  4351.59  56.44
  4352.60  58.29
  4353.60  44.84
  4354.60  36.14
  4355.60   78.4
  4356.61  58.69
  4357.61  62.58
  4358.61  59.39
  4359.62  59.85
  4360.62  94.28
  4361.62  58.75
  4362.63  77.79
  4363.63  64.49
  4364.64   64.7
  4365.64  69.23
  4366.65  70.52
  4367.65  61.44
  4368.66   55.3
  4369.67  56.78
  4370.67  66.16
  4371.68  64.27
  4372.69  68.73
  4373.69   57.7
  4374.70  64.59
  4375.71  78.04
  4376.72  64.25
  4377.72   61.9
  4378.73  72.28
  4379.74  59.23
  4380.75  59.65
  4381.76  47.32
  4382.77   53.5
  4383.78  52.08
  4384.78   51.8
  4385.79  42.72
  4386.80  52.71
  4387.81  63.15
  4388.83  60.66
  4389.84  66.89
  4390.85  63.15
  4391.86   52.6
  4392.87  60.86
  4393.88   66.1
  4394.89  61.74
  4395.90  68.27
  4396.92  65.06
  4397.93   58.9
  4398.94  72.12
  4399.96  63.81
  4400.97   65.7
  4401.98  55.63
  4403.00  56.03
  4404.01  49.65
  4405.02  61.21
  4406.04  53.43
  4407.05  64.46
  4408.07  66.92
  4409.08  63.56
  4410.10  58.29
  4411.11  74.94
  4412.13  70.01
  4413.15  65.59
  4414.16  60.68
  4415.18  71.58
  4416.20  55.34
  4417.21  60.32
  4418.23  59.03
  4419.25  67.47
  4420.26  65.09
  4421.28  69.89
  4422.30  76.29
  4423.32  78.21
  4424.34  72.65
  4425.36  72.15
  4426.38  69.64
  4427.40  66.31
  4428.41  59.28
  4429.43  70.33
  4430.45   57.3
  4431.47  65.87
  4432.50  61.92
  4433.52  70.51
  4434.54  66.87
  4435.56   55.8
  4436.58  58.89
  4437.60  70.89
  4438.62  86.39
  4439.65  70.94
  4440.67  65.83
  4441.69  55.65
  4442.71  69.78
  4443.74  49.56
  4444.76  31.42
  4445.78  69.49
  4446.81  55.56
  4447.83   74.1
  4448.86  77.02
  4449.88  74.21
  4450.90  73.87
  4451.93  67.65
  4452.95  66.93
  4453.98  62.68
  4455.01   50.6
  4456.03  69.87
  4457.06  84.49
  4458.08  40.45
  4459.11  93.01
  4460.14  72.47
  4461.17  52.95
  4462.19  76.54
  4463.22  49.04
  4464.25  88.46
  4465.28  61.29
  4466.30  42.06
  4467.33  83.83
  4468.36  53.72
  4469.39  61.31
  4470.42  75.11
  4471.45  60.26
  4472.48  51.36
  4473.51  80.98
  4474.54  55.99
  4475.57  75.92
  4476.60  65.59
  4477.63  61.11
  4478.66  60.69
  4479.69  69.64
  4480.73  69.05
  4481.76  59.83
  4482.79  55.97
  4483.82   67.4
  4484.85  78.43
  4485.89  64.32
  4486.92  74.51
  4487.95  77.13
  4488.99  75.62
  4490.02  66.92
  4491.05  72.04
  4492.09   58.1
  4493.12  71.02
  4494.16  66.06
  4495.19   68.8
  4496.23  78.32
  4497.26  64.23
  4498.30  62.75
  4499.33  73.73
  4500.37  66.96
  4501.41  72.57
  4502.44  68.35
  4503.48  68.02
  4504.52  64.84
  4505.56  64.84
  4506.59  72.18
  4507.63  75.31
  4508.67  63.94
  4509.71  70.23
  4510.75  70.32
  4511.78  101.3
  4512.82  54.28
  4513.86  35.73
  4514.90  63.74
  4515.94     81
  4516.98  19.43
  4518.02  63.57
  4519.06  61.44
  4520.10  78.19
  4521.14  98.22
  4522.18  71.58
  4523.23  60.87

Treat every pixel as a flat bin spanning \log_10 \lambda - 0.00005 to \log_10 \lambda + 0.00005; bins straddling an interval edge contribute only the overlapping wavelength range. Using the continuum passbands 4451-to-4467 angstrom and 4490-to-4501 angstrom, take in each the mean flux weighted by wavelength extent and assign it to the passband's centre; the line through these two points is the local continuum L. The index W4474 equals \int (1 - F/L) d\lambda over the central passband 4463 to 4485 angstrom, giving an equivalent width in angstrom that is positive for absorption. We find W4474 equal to 0.6 angstrom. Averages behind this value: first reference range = 65.7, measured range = 64.9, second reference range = 68.2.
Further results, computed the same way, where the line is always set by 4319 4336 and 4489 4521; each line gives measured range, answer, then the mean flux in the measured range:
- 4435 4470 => -0.65 angstrom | 65.2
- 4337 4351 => 2.17 angstrom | 48.8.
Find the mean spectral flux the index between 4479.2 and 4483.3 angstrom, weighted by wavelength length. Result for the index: 63.5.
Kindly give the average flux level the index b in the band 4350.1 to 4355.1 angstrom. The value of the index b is 51.2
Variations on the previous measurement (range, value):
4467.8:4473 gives 60.5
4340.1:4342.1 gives 35.5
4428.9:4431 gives 63.8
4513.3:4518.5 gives 52.6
